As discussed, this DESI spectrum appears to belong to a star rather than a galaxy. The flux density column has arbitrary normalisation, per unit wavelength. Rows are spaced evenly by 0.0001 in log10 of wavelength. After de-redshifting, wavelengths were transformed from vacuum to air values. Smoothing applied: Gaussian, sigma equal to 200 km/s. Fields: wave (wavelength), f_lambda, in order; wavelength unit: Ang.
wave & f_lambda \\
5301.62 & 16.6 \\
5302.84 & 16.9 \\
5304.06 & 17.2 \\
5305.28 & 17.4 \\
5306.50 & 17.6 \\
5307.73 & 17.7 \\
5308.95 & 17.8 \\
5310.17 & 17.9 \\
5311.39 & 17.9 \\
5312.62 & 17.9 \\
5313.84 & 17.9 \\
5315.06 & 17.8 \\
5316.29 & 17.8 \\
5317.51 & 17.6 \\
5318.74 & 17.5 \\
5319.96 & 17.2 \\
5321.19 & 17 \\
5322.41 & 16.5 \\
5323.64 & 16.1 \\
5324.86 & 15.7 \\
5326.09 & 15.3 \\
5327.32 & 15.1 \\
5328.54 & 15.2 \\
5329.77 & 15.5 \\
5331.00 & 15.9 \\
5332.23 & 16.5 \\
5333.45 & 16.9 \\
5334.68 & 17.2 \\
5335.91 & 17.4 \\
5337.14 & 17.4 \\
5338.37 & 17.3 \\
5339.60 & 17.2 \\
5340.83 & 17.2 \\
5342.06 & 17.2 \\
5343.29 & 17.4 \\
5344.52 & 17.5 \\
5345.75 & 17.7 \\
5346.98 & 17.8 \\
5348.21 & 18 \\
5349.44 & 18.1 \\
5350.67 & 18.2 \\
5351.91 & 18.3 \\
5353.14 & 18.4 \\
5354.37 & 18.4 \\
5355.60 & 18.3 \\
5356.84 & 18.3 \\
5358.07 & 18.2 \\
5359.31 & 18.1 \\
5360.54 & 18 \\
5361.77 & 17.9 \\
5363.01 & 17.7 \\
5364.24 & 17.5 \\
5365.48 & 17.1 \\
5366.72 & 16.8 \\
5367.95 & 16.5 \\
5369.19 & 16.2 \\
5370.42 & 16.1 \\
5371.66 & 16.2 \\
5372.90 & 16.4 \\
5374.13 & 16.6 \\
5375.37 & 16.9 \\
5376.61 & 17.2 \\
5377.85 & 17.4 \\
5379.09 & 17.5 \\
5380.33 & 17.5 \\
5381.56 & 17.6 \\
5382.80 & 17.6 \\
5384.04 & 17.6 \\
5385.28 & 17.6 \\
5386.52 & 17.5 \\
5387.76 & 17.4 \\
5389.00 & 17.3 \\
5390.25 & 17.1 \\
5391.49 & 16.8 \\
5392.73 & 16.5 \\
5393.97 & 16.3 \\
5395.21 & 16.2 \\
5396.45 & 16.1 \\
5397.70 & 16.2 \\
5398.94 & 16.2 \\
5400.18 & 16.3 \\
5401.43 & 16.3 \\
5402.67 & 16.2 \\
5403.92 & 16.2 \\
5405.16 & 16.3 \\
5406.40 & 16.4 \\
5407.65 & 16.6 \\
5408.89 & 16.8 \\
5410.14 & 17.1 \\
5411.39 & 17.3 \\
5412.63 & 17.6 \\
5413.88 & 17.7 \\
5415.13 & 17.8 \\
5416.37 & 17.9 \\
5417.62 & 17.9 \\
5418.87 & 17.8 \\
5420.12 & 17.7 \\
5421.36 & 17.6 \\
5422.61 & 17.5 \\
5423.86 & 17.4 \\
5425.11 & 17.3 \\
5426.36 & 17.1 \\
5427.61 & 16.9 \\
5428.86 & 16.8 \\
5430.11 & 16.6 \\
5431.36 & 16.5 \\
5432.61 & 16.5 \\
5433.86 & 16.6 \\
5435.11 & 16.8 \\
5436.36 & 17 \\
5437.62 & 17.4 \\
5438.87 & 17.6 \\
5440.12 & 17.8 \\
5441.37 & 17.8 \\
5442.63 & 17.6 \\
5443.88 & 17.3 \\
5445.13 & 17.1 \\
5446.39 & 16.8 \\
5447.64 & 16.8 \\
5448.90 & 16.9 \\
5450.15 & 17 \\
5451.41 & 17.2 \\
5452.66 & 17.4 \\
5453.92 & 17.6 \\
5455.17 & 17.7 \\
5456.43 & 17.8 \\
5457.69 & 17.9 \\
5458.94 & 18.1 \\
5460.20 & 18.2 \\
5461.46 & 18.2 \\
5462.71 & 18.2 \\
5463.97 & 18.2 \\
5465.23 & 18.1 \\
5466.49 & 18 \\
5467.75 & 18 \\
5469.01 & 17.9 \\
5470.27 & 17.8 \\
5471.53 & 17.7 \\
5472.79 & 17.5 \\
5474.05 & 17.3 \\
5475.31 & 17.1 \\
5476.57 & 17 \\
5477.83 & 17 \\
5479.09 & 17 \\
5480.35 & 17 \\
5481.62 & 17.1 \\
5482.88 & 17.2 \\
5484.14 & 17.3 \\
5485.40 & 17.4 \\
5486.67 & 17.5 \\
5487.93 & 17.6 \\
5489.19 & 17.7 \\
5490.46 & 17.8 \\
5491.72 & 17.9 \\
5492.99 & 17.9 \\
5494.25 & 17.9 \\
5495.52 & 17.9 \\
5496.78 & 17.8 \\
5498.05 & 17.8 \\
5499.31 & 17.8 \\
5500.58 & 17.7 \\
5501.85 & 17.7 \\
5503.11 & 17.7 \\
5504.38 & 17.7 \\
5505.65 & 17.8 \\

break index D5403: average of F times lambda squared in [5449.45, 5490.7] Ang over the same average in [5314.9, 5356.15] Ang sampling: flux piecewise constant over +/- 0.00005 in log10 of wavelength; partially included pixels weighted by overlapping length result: 1.1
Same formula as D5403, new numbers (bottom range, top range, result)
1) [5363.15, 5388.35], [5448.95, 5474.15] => 1.07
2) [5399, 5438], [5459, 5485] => 1.05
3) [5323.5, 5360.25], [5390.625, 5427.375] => 1.01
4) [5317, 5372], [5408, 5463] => 1.05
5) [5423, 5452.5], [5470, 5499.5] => 1.04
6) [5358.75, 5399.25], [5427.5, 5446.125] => 1.03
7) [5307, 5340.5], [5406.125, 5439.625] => 1.05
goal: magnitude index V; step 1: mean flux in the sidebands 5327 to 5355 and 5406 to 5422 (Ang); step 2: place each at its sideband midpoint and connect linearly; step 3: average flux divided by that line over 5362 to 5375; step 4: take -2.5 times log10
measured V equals 0.04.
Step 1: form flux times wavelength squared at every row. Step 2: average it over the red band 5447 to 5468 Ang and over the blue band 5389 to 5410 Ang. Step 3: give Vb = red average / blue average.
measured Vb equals 1.1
